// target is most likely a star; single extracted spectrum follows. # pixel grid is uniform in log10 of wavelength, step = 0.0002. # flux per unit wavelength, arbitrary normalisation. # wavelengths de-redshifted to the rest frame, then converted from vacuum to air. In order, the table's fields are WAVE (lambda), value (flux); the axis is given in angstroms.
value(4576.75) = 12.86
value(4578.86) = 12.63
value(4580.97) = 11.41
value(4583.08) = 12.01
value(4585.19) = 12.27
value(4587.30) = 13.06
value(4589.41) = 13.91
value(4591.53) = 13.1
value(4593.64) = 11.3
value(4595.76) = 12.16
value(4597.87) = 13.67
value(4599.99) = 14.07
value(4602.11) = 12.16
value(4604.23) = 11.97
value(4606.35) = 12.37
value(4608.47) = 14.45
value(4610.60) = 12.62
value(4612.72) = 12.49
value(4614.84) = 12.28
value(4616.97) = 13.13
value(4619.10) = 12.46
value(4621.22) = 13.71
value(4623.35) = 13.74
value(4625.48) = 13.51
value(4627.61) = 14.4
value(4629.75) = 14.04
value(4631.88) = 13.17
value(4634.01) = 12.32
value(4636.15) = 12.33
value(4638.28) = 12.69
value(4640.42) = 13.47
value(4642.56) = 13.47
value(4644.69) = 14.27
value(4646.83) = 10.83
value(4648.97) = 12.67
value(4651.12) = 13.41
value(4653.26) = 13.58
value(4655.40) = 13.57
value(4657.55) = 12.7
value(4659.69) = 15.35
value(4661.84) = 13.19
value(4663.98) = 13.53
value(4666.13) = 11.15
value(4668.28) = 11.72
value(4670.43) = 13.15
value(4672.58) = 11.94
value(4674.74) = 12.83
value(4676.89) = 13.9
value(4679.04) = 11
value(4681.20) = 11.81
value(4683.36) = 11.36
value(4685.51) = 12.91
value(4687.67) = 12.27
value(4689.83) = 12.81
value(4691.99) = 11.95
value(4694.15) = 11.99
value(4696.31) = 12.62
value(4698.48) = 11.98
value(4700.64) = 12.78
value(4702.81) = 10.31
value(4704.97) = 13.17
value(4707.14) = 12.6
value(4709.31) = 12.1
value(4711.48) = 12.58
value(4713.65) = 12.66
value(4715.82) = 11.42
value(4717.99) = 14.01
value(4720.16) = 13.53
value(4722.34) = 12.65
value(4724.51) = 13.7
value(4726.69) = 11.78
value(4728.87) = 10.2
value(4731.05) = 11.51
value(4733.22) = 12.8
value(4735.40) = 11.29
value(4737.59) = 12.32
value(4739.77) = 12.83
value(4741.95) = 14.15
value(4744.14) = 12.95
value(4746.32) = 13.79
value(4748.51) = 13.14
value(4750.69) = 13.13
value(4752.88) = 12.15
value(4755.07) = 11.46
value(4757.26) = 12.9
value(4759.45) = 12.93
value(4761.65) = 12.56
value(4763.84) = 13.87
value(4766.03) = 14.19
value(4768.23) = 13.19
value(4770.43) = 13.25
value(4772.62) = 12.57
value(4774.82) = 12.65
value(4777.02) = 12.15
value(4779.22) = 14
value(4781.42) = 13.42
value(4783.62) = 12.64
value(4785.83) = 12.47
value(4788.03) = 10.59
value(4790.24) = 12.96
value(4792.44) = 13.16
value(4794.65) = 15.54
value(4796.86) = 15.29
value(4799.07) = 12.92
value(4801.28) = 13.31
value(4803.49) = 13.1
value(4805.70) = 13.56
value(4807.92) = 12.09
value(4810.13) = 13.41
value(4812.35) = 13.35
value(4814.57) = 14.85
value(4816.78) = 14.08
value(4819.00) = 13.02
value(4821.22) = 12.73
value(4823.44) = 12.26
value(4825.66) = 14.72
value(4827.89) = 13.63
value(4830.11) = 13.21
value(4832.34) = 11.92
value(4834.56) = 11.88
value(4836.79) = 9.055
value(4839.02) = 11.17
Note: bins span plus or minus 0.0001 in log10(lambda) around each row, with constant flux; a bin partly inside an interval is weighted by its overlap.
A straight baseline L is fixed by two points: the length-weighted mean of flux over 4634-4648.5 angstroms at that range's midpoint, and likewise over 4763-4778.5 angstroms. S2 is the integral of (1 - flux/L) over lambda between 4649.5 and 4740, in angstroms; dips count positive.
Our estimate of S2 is 3.1 angstroms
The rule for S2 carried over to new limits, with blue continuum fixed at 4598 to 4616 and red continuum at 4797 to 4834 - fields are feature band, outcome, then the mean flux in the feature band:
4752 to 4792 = 1.26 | 12.8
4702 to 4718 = 0.96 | 12.3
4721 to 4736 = 1.22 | 12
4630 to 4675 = 0.00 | 12.9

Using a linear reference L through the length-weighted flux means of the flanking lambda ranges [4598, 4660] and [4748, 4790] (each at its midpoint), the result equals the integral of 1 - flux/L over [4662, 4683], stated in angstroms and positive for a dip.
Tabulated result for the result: 1.1 angstroms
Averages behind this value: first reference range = 13.1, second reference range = 12.8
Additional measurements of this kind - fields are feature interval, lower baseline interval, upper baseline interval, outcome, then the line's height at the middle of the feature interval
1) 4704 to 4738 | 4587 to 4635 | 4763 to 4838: 1.8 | 13.1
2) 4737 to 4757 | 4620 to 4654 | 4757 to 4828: 0.5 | 13.2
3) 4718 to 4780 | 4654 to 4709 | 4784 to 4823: 0.7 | 12.9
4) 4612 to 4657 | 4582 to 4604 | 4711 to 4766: -1.4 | 12.7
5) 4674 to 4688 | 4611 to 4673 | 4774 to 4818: 0.9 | 13.1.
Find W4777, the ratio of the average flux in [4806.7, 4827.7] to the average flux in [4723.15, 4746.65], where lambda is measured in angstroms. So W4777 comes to 1.08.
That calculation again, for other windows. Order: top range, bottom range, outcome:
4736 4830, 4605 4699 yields 1.02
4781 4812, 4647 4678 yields 1.01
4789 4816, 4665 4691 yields 1.11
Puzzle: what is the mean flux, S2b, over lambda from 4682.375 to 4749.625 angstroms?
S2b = 12.5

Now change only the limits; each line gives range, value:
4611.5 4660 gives 13.2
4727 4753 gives 12.5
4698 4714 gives 12.3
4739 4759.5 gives 12.9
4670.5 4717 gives 12.3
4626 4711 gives 12.7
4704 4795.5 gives 12.8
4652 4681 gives 12.9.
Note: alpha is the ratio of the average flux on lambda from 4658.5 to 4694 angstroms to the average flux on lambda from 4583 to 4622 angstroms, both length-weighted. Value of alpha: 1.0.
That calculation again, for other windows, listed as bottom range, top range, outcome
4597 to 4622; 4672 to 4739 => 0.95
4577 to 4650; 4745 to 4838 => 1.01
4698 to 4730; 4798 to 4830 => 1.08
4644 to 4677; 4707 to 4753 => 0.97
